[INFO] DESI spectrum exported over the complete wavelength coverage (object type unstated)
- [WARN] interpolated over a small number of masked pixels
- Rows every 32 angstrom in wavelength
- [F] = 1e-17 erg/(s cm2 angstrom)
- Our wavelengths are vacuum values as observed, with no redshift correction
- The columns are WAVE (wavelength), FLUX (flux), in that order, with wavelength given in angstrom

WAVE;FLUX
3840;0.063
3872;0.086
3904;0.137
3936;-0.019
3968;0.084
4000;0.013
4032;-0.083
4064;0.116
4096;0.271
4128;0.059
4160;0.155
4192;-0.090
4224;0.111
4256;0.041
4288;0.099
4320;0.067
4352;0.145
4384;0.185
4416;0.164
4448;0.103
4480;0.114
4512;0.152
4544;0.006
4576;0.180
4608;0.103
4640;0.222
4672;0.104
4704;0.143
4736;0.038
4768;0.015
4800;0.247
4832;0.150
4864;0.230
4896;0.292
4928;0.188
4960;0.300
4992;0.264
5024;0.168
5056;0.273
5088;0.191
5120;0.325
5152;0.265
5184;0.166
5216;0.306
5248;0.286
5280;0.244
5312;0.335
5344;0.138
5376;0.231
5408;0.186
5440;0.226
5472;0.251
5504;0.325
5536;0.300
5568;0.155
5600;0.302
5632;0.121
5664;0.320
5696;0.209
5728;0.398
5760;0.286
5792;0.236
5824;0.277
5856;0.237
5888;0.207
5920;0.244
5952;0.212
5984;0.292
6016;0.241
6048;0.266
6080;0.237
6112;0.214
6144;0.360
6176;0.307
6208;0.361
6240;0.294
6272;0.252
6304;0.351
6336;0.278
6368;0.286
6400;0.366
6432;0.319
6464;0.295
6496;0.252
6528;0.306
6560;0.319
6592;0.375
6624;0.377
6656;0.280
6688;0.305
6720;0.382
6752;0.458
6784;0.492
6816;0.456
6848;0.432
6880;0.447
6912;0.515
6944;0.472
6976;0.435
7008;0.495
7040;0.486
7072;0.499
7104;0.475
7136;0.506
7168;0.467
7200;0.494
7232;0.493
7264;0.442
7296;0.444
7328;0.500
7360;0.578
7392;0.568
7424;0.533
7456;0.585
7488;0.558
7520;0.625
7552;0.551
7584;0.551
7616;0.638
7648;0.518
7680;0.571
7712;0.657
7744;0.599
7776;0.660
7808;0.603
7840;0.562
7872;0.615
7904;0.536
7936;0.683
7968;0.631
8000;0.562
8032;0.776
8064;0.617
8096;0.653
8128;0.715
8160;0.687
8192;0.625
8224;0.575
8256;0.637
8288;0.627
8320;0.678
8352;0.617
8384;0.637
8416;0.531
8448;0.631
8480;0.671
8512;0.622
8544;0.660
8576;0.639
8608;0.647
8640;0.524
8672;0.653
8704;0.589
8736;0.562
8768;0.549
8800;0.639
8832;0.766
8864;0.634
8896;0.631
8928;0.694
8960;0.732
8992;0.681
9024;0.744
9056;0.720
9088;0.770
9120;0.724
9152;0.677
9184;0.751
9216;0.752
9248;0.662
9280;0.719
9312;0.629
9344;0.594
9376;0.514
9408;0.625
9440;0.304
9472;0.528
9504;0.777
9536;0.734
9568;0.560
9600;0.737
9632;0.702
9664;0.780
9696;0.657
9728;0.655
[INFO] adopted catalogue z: 0.69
